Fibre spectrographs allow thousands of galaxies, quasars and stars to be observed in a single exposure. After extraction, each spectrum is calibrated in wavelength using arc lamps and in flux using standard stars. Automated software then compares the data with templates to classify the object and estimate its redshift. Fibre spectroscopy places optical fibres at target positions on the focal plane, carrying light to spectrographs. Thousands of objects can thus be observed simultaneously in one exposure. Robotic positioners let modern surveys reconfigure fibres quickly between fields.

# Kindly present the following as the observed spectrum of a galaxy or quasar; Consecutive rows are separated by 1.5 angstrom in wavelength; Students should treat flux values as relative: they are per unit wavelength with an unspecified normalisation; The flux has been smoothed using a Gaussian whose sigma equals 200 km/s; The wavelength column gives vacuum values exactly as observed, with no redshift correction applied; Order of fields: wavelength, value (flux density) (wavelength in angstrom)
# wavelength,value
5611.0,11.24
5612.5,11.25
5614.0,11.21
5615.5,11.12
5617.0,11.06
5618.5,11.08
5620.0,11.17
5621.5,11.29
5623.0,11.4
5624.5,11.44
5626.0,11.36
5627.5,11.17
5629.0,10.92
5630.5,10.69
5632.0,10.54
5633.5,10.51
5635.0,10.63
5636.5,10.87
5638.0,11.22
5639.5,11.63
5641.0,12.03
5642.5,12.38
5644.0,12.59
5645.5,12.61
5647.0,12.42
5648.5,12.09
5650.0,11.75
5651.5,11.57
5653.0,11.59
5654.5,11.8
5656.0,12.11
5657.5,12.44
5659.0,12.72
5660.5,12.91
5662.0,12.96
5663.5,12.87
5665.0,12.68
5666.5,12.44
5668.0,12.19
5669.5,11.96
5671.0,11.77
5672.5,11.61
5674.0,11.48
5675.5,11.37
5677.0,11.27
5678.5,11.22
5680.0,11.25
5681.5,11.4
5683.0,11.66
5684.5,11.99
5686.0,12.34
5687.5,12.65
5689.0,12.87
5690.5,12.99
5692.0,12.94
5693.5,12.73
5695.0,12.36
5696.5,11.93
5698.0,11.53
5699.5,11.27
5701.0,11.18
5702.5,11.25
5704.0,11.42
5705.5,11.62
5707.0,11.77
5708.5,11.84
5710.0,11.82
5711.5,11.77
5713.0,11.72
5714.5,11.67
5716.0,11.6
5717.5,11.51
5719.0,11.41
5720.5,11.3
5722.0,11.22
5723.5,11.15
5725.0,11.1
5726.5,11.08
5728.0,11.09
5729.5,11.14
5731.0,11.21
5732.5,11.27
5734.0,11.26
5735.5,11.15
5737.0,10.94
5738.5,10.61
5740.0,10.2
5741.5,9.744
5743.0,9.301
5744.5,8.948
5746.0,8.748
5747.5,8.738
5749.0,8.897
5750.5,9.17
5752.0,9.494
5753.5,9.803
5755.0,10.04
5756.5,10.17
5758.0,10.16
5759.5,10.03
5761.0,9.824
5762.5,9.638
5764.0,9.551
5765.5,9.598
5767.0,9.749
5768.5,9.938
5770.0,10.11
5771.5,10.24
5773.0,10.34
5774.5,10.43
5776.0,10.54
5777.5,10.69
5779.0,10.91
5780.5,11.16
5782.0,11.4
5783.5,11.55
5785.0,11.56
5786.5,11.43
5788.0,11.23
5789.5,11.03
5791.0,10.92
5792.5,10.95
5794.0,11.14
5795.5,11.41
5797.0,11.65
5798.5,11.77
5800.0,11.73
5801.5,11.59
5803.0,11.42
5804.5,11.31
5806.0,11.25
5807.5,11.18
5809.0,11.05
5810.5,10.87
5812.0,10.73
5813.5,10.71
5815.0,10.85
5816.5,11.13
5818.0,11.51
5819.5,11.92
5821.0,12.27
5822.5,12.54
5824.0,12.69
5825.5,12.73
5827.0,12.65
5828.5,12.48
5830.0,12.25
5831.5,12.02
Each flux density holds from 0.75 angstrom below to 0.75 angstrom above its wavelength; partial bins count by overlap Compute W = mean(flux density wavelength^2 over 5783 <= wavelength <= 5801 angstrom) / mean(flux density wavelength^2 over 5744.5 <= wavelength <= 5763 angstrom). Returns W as 1.2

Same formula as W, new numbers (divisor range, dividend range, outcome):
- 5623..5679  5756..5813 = 0.96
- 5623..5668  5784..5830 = 1.03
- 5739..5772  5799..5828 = 1.23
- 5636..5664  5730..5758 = 0.85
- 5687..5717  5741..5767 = 0.81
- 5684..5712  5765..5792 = 0.92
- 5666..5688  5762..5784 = 0.91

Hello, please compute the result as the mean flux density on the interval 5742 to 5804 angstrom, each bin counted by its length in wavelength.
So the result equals 10.4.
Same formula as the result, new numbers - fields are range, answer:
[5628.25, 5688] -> 11.8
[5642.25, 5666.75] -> 12.3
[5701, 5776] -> 10.6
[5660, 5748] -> 11.5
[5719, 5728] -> 11.2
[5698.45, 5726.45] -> 11.5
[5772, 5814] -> 11.1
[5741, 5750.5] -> 9.05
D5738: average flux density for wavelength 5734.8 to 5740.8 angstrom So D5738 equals 10.7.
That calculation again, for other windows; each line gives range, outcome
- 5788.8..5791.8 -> 11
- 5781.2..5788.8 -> 11.4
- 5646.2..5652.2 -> 12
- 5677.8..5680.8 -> 11.2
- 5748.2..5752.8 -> 9.19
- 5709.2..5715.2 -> 11.7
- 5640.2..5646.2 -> 12.4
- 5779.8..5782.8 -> 11.3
